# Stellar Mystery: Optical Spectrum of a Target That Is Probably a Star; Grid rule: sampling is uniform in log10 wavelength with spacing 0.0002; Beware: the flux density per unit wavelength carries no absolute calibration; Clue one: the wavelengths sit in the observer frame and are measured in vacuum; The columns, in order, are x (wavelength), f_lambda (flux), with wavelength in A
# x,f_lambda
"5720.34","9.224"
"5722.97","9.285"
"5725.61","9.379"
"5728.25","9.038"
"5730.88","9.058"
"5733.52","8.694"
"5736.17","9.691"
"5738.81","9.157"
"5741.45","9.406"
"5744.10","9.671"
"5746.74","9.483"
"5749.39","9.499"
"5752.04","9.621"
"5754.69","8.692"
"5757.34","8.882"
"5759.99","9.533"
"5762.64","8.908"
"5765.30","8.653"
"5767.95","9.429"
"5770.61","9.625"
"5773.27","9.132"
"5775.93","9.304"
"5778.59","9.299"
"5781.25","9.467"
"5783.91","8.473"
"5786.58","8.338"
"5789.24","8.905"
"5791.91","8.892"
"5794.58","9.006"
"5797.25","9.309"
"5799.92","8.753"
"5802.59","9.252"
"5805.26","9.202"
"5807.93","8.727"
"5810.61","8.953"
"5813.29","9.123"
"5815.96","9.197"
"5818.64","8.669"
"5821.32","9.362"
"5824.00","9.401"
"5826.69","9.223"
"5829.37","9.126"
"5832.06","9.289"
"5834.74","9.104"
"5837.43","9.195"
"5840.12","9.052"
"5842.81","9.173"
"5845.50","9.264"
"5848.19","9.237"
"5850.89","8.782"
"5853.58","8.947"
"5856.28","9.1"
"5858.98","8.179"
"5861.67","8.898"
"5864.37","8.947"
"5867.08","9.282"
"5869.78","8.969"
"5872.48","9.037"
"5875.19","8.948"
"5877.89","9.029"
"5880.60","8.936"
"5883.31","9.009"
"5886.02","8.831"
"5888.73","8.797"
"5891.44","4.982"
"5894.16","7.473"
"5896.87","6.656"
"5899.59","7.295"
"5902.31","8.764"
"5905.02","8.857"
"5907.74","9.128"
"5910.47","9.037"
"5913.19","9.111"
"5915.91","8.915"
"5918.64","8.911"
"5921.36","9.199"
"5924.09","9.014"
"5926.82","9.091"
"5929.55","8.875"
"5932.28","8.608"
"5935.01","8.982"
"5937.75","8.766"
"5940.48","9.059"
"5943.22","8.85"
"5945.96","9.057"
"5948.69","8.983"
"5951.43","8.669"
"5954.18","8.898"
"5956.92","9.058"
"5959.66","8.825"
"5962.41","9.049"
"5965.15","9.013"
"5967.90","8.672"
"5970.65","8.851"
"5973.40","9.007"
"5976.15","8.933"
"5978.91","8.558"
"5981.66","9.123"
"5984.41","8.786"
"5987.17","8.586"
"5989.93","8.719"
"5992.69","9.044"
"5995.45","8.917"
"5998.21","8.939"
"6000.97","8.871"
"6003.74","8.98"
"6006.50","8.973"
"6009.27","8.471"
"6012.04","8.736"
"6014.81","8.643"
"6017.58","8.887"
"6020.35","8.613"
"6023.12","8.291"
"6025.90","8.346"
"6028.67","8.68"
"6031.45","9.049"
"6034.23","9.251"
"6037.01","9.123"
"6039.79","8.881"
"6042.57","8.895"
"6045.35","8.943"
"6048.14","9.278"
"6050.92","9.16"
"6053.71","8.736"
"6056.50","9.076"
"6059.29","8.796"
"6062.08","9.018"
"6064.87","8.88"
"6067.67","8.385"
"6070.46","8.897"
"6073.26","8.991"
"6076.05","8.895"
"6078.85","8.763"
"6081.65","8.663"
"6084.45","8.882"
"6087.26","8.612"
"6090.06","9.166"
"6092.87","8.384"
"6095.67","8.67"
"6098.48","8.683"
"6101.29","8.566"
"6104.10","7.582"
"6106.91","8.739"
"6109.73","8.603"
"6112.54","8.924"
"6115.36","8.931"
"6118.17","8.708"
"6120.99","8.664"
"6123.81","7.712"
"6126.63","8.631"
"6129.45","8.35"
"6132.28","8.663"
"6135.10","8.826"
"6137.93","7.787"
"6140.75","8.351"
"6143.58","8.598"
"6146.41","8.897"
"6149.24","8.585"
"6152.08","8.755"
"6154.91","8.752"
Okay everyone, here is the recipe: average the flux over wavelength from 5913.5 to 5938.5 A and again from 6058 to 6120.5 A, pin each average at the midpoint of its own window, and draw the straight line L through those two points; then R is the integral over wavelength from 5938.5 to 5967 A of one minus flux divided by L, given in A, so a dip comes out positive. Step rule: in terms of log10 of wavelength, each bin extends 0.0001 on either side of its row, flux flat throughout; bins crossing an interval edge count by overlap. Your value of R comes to -0.1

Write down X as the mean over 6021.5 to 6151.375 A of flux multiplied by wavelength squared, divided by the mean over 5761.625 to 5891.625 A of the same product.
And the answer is 1.06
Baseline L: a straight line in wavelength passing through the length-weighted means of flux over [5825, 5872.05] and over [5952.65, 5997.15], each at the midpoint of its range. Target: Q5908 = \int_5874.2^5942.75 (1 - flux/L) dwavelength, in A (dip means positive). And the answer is 2.99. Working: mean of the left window 9.05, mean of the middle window 8.57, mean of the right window 8.88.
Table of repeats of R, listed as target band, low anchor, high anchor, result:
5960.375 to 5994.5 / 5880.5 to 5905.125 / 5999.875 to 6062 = -1.6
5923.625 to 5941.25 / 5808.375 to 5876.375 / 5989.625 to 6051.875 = 0.1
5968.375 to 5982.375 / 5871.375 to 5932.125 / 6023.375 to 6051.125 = -0.2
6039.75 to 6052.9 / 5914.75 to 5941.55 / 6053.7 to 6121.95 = -0.4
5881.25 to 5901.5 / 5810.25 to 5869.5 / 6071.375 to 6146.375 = 3.0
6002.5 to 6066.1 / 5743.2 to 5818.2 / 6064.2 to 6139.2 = -1.0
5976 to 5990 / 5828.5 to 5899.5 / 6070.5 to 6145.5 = -0.2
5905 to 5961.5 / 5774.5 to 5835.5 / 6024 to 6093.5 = 0.1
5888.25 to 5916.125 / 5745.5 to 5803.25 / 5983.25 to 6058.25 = 2.9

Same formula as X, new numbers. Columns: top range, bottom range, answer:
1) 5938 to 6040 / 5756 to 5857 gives 1.04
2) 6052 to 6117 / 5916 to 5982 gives 1.02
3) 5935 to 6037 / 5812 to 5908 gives 1.05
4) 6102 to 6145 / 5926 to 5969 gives 1.01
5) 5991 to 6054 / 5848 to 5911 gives 1.09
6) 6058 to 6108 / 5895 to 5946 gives 1.05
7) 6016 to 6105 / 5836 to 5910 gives 1.09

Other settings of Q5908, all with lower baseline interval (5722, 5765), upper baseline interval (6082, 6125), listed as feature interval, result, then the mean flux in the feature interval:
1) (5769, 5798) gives 0.31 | 9.06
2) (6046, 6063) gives -0.64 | 9.01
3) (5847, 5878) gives 0.28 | 8.94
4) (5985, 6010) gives -0.17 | 8.84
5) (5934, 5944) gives -0.03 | 8.91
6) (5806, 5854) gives -0.14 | 9.11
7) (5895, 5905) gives 1.36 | 7.74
